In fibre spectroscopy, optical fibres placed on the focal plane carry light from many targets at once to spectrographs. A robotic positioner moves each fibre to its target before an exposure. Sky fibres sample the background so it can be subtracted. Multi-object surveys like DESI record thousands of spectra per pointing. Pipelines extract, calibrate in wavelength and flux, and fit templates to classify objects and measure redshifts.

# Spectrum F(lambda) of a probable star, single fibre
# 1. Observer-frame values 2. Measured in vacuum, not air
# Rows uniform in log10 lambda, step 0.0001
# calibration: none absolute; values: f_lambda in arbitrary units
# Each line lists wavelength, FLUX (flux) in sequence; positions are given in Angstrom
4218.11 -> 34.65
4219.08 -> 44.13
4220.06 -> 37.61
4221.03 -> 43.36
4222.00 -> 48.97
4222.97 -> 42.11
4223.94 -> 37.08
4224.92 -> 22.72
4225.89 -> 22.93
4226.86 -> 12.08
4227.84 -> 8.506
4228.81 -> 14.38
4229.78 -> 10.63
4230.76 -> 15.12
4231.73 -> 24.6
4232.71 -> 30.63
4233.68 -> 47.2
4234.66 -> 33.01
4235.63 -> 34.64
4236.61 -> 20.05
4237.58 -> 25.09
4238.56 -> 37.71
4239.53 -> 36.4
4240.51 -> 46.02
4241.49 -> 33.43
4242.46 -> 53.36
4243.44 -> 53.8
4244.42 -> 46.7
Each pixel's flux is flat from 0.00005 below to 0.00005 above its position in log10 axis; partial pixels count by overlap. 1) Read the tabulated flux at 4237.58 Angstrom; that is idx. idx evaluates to 25.09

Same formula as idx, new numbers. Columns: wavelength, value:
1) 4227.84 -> 8.506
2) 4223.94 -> 37.08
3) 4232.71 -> 30.63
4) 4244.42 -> 46.7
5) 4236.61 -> 20.05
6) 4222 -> 48.97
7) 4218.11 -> 34.65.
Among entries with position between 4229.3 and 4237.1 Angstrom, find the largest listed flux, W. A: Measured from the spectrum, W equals 47.2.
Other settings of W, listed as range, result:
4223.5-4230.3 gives 37.08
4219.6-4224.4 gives 48.97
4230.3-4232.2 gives 24.6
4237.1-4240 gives 37.71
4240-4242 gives 46.02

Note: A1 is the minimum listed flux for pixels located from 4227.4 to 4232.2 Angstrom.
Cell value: 8.506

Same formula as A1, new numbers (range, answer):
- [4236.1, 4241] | 20.05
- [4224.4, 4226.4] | 22.72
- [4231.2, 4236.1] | 24.6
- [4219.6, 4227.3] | 12.08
